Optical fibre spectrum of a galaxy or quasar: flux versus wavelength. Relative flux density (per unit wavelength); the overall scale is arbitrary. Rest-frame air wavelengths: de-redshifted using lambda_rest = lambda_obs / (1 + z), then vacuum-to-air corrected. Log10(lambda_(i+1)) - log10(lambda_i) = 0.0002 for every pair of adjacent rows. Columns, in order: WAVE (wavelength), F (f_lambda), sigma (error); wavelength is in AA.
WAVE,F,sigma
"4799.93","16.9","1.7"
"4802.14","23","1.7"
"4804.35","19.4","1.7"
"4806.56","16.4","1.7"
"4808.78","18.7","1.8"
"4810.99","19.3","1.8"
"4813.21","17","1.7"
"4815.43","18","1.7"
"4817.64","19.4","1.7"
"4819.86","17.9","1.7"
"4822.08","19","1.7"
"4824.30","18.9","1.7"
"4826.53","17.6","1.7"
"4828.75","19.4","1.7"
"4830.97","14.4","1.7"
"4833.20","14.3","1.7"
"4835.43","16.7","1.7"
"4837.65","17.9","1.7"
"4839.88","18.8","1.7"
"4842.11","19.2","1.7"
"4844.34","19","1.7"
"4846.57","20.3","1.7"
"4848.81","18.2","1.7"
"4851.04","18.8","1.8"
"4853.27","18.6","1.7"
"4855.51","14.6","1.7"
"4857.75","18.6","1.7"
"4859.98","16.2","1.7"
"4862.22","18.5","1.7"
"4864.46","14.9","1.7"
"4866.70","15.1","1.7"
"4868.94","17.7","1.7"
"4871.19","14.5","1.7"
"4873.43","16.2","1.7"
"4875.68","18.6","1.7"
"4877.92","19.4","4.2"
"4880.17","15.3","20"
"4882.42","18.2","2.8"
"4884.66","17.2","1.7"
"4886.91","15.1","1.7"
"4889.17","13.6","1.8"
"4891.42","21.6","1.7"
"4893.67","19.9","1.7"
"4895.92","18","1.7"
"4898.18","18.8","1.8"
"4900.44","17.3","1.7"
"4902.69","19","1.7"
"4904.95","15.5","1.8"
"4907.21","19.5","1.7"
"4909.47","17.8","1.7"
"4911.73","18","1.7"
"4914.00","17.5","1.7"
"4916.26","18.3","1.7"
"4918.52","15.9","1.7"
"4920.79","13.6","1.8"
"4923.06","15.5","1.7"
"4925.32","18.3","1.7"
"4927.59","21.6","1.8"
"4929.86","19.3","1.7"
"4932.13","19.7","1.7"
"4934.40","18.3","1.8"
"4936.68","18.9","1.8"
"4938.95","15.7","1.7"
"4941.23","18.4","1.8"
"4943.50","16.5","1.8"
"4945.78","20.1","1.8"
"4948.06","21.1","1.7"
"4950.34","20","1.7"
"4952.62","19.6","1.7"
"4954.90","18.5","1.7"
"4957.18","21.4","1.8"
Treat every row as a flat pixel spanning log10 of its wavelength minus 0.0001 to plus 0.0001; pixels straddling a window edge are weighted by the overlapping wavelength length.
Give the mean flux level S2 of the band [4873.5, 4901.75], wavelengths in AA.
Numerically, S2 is 17.7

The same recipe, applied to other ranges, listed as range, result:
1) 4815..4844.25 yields 17.8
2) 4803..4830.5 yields 18.4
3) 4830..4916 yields 17.5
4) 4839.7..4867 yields 17.8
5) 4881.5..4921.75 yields 17.5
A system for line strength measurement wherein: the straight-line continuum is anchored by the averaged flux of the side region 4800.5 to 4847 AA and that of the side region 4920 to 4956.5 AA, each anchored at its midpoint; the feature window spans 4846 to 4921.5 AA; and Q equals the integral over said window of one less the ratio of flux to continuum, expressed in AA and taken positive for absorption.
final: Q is 4.3 AA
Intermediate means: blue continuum 18.3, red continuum 18.5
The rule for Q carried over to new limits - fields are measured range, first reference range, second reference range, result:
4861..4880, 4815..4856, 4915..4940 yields 1.2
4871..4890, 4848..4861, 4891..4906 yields 1.5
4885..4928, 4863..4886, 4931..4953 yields 0.4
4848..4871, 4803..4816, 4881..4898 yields 1.1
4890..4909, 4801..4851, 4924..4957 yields 0.2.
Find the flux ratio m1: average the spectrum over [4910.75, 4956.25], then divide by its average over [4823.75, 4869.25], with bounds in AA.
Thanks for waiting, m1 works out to 1.04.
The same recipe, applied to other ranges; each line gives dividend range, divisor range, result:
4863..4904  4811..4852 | 0.95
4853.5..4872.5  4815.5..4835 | 0.93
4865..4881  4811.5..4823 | 0.91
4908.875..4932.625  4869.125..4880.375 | 1.04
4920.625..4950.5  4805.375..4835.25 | 1.04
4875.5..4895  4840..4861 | 0.97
